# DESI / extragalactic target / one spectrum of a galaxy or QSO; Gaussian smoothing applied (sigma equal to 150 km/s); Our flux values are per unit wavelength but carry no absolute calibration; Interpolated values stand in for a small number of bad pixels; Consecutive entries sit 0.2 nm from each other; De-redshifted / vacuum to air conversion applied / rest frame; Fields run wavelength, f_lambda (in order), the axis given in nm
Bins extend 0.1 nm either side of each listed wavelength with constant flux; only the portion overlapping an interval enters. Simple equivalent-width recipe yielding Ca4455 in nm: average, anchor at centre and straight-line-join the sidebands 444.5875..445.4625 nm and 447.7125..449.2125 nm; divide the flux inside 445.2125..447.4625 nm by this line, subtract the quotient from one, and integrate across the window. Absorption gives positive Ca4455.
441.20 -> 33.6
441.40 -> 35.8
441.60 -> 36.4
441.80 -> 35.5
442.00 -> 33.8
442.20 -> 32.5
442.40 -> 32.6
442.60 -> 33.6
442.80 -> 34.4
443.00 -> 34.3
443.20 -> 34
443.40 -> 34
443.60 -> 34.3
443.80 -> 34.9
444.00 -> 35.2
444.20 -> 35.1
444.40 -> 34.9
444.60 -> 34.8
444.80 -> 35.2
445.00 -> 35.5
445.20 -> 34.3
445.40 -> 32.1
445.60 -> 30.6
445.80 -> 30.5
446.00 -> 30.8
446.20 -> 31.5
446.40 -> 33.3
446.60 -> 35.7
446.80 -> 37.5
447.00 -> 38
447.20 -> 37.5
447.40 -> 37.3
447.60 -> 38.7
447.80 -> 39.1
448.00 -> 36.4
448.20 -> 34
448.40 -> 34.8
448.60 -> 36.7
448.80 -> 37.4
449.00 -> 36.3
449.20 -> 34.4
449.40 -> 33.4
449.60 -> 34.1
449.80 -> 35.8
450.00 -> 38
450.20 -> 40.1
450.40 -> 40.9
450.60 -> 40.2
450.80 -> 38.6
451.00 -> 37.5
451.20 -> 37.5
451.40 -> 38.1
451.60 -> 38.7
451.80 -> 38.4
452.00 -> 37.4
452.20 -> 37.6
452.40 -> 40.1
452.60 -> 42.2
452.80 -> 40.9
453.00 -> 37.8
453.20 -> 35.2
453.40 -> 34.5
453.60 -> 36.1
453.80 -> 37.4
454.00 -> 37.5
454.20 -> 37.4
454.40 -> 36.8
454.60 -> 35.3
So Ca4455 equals 0.07 nm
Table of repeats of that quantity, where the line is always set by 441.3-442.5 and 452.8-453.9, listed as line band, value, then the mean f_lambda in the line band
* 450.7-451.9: -0.06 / 38.1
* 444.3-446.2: 0.11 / 33.1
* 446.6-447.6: -0.06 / 37.5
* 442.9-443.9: 0.01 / 34.3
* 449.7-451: -0.10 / 38.8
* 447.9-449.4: 0.01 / 35.6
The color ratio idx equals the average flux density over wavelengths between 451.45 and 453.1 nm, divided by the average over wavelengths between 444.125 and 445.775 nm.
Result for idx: 1.15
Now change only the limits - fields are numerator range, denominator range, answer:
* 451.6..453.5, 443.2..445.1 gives 1.10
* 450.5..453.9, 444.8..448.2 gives 1.09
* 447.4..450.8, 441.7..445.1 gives 1.07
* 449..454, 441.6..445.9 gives 1.11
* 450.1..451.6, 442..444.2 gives 1.15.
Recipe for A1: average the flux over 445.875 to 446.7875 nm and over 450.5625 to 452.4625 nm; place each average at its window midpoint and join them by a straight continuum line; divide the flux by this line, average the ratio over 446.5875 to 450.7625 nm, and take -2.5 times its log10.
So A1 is -0.05 mag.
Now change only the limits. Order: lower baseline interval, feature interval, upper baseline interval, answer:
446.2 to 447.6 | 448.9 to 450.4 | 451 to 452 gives 0.03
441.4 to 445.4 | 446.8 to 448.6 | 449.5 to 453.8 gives -0.02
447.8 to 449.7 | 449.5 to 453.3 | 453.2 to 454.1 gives -0.07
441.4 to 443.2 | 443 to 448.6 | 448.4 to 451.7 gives 0.02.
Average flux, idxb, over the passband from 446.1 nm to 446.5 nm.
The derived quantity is 32.4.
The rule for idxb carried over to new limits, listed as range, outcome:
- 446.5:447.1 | 37.1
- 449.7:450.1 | 36.9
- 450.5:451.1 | 38.8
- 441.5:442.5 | 34.2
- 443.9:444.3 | 35.2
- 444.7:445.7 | 33.5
